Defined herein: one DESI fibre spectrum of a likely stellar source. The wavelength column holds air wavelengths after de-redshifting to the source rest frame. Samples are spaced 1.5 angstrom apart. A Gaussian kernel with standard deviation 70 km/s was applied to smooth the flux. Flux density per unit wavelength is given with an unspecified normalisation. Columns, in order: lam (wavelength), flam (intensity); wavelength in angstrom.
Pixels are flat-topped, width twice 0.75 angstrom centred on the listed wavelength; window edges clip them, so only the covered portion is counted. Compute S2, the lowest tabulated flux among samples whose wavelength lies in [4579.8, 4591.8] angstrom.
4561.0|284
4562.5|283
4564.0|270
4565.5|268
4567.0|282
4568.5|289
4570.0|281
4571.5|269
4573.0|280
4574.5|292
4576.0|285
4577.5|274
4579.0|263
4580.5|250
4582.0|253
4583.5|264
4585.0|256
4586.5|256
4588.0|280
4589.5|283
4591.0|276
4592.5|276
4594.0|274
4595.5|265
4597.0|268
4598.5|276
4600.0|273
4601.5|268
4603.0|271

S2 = 250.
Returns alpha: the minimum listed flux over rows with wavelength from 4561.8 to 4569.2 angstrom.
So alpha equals 268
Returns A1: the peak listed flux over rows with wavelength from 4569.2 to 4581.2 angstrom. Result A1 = 292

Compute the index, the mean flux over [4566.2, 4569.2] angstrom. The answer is 285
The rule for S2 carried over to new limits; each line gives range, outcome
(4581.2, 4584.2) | 253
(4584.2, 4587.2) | 256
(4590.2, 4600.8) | 265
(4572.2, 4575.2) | 280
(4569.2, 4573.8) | 269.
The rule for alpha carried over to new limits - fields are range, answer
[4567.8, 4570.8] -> 281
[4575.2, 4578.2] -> 274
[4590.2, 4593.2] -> 276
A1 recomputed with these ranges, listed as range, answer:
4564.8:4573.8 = 289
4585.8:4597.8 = 283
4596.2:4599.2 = 276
